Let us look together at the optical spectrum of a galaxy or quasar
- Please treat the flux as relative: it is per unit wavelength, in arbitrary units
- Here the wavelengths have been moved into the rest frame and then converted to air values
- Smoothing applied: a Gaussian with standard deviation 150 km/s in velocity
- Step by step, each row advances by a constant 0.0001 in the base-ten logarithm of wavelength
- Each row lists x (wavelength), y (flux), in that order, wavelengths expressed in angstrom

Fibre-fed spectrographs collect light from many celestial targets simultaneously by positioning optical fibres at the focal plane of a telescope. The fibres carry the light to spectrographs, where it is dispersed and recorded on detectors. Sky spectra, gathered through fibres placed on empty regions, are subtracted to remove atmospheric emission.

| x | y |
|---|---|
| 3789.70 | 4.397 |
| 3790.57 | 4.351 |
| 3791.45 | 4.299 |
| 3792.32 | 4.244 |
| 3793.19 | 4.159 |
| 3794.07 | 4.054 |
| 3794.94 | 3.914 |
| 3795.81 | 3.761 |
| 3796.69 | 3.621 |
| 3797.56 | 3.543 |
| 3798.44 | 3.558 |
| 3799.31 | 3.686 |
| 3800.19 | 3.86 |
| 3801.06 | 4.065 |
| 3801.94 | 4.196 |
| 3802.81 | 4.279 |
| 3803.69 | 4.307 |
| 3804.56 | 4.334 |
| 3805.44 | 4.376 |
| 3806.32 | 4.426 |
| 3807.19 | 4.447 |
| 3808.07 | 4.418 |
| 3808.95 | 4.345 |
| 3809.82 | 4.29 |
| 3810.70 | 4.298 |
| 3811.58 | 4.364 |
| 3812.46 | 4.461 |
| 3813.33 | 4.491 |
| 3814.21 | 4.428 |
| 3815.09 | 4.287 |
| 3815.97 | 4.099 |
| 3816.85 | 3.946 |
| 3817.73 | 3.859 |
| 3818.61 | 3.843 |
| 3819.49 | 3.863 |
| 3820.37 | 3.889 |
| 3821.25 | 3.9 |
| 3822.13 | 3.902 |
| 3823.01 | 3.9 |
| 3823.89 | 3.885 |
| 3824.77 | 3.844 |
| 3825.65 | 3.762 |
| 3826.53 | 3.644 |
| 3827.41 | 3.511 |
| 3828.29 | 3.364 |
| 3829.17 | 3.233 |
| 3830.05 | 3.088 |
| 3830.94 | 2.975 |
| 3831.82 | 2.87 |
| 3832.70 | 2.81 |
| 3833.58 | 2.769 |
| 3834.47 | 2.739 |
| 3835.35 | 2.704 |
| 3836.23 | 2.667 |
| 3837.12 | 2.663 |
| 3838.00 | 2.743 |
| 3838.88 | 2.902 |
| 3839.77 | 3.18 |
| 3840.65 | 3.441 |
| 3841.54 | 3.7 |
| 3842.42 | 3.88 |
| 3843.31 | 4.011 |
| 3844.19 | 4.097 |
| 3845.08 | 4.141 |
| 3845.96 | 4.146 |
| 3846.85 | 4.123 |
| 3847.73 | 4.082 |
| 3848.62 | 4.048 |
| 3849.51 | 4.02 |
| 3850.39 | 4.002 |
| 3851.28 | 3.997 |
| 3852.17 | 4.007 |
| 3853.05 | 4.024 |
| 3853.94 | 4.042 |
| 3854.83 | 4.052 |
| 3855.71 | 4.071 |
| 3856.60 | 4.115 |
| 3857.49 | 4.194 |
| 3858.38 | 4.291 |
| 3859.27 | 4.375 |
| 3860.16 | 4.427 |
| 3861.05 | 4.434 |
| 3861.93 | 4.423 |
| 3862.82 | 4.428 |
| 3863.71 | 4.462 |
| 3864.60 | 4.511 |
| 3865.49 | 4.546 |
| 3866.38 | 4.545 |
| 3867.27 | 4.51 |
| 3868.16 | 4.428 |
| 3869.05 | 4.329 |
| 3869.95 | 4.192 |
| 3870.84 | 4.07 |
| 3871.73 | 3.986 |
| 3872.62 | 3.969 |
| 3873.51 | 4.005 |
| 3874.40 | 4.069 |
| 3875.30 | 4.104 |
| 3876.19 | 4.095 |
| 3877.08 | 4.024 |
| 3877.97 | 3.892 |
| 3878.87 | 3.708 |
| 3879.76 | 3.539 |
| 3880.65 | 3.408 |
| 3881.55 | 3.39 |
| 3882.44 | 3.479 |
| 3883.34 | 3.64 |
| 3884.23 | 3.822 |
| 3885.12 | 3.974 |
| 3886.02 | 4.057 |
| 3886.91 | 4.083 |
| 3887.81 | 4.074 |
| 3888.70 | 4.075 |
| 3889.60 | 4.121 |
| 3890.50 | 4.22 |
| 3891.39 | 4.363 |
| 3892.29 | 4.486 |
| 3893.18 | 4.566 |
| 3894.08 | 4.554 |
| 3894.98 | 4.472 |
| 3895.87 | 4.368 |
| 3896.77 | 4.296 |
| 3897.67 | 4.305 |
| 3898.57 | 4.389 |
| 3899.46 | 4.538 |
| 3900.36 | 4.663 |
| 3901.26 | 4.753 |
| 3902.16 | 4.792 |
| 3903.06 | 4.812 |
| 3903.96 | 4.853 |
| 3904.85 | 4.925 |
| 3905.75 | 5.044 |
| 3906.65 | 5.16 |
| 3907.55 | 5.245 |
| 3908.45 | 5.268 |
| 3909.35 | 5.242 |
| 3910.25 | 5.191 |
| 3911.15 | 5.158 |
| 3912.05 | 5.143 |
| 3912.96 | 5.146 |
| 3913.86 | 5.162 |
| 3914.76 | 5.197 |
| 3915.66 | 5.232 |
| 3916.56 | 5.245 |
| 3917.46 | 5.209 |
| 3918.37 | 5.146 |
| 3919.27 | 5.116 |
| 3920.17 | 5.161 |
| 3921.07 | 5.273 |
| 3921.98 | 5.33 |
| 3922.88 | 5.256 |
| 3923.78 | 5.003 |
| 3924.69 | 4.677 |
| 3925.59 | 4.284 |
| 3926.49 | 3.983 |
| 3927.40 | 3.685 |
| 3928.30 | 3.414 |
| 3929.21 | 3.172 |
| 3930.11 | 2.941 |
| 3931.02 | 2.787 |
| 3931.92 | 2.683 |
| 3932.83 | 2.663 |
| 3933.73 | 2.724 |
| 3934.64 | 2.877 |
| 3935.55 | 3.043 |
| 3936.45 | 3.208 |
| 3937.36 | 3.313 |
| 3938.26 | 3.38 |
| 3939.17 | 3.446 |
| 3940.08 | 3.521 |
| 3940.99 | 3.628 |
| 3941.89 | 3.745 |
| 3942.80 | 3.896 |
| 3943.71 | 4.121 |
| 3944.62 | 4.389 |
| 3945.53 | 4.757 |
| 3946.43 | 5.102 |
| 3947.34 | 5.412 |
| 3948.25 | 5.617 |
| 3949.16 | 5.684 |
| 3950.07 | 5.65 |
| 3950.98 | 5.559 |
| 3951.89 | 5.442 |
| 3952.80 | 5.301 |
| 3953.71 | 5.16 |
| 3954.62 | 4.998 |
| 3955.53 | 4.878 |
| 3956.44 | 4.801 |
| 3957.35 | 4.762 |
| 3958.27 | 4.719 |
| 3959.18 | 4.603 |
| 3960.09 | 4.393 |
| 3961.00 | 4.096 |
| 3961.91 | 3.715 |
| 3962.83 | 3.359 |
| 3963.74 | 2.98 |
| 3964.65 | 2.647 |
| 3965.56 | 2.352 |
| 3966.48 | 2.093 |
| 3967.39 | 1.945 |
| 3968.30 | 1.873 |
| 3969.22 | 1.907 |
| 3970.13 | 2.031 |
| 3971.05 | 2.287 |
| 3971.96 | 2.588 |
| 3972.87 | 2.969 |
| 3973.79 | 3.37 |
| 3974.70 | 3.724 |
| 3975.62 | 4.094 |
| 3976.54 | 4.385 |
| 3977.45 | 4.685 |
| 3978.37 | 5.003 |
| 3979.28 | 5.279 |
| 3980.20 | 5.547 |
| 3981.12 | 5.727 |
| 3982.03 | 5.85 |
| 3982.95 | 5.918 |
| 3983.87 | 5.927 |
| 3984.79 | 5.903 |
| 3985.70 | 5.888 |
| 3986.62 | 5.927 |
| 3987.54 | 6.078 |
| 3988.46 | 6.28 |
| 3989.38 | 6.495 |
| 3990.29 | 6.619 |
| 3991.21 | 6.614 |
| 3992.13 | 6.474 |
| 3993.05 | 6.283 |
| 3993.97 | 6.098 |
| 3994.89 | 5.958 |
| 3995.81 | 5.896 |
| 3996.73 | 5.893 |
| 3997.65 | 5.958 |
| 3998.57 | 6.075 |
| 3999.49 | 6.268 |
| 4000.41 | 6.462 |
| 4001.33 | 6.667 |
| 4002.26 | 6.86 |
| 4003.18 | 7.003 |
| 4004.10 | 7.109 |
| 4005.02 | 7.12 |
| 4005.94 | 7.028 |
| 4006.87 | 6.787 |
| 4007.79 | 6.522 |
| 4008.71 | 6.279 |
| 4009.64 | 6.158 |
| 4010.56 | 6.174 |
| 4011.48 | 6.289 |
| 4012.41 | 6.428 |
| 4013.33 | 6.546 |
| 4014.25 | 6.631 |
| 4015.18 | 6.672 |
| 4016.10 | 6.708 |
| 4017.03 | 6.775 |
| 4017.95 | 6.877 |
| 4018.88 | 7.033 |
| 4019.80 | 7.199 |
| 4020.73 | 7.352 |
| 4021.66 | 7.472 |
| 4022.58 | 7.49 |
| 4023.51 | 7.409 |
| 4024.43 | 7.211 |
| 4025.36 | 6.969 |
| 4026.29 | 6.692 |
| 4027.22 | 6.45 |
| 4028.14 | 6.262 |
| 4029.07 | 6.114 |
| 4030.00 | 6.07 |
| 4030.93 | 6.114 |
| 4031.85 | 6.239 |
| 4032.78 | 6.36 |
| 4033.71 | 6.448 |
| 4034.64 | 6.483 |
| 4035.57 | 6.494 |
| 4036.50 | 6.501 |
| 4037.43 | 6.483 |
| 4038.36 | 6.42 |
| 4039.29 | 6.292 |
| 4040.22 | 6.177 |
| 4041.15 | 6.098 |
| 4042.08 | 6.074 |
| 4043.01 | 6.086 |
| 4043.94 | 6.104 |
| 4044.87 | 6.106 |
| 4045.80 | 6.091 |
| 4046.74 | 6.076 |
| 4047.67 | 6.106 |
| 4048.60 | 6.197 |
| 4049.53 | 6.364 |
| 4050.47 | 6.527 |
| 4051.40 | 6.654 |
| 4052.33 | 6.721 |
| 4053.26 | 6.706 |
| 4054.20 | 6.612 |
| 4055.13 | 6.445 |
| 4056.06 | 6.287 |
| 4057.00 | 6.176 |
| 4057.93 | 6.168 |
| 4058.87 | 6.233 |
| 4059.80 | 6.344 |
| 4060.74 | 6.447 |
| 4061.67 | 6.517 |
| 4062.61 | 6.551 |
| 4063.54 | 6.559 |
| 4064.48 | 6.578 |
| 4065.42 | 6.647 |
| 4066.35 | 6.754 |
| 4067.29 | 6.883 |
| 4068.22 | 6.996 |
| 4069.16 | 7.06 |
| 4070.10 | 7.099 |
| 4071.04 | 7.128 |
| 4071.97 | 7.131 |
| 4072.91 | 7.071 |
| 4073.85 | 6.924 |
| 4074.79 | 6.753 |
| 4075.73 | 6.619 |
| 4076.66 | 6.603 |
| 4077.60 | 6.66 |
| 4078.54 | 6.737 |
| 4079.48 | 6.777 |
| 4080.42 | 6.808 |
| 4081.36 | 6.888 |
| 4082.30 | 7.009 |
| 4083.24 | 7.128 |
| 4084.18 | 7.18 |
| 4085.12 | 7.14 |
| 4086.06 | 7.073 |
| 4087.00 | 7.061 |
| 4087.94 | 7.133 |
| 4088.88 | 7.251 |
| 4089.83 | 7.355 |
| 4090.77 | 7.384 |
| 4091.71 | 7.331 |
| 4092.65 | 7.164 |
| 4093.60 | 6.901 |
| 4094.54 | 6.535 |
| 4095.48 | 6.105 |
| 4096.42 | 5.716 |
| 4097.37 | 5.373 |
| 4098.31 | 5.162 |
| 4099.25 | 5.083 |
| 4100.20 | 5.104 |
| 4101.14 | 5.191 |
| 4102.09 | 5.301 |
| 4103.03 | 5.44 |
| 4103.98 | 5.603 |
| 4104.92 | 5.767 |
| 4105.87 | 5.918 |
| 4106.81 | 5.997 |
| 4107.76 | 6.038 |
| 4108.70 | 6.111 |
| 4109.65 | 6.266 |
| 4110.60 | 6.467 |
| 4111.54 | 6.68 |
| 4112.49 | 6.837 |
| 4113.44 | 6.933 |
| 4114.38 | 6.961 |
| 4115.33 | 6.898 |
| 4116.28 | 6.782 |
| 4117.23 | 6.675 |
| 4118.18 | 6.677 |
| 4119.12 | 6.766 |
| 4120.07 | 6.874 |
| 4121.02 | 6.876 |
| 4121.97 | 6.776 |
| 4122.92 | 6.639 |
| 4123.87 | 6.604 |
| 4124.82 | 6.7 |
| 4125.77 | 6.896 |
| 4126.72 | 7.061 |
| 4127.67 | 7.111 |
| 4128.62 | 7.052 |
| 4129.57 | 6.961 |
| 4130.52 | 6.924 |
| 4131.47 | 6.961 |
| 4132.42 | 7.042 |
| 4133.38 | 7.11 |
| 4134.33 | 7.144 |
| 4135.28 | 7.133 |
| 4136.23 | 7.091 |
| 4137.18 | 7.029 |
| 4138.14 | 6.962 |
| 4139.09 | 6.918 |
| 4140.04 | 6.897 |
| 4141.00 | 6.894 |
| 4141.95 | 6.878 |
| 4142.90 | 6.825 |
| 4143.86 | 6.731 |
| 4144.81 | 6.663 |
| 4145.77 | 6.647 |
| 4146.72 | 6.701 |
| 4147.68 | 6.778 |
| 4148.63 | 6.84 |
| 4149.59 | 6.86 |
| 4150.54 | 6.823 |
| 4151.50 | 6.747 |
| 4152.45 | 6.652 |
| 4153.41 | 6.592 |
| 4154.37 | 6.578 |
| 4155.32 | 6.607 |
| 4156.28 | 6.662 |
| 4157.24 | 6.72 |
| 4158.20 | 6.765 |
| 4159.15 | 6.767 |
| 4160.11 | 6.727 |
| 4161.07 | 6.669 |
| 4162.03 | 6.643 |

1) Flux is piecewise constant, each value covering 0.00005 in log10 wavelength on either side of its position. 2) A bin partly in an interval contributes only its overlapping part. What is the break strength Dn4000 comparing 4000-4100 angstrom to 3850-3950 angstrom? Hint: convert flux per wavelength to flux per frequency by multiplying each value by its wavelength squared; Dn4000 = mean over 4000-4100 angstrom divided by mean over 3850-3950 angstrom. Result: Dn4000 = 1.66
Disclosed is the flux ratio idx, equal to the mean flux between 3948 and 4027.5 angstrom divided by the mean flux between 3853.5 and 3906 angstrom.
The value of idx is 1.3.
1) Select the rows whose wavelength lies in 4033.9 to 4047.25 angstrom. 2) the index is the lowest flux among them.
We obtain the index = 6.074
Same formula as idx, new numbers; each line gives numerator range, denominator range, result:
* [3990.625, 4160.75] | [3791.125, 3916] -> 1.61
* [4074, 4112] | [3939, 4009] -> 1.29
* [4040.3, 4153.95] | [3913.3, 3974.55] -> 1.65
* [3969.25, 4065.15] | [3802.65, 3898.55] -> 1.55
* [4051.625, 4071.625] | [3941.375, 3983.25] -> 1.58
